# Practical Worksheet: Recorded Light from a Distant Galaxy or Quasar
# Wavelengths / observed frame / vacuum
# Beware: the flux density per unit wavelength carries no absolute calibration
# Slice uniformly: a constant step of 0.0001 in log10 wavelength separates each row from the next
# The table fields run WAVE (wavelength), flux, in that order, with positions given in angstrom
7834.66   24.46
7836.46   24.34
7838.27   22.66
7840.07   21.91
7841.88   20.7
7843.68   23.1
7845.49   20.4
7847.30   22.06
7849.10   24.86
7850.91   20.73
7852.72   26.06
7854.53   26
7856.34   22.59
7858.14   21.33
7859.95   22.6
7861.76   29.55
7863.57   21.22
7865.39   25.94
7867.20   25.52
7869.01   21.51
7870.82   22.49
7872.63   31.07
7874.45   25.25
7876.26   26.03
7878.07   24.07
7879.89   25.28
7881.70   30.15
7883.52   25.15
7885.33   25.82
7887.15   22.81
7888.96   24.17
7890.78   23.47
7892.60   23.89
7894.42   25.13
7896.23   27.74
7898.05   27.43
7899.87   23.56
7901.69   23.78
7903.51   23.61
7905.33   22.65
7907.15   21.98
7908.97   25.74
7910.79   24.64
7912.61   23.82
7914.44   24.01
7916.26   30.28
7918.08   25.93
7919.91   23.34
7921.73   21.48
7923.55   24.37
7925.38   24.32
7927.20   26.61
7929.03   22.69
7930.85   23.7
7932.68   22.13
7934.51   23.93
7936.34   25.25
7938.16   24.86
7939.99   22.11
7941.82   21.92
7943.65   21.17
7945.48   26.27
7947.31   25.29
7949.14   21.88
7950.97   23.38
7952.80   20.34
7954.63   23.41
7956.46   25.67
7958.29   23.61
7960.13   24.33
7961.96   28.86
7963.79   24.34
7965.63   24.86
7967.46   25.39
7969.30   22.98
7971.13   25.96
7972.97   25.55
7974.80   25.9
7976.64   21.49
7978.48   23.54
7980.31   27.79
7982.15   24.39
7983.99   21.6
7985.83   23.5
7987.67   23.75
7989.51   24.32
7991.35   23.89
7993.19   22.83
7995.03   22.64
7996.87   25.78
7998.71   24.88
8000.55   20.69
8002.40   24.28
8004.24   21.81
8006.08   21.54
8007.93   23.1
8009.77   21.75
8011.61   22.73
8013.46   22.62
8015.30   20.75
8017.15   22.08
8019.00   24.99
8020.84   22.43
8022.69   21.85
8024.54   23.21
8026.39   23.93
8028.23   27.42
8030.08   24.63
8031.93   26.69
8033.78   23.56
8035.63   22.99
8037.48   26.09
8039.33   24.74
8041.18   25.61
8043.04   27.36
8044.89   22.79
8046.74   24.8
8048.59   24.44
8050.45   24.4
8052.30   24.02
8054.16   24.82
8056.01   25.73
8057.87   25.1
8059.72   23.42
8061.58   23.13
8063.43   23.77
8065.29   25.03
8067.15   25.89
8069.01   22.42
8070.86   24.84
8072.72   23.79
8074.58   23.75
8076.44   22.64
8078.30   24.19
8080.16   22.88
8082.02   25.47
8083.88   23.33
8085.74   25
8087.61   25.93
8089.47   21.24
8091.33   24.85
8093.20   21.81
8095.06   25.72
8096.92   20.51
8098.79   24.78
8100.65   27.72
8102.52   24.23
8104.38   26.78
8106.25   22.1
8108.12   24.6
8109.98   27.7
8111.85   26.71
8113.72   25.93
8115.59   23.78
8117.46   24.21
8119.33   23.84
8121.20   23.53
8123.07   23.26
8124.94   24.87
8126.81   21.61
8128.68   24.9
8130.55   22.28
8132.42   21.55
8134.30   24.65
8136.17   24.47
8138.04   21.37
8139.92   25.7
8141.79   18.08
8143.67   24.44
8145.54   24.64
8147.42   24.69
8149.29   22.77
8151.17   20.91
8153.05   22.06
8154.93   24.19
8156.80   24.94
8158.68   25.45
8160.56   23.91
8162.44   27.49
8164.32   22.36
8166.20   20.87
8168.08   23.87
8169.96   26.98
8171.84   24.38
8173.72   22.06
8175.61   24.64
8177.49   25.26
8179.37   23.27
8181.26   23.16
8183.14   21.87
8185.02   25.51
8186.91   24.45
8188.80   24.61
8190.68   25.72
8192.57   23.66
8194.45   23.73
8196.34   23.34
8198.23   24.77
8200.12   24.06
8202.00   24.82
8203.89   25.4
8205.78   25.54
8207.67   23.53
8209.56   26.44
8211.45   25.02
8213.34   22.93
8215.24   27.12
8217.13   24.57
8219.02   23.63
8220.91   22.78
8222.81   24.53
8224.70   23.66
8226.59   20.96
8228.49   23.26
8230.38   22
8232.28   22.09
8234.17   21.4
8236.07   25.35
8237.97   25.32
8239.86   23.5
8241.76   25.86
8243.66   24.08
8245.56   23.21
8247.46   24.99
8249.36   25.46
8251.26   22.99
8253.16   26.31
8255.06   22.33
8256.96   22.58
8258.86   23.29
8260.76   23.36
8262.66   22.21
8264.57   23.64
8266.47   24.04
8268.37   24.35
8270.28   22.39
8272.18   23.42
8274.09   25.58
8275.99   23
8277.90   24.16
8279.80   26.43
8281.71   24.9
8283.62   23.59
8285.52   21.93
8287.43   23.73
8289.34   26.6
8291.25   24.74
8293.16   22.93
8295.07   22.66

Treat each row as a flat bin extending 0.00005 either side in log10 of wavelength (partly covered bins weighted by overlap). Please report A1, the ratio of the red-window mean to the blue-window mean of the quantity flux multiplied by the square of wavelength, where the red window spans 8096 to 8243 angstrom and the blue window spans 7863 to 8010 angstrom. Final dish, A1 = 1.05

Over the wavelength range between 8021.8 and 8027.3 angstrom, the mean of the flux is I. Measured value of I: 23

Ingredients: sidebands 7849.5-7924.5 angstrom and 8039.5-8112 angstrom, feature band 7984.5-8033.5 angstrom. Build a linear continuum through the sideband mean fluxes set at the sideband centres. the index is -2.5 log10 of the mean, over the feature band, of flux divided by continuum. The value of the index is 0.05 mag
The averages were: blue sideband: 24.7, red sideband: 24.4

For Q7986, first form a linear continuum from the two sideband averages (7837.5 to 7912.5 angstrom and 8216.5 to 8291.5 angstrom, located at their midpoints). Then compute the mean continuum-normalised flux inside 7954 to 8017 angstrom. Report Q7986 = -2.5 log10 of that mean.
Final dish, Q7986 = 0.01 mag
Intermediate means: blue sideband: 24.3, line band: 23.8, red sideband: 23.8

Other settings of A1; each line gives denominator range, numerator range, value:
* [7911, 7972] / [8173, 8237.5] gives 1.06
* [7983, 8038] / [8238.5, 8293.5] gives 1.09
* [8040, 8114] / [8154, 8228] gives 1.02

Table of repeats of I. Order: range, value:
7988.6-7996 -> 23.4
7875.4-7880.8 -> 25.1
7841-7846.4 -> 21.4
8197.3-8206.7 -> 24.9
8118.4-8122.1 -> 23.7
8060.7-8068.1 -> 24.5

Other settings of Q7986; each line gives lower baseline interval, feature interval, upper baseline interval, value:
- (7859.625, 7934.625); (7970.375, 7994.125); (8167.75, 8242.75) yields 0.02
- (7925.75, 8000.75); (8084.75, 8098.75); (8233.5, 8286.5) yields 0.02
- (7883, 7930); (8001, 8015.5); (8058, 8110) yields 0.09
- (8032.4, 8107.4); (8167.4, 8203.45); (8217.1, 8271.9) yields -0.02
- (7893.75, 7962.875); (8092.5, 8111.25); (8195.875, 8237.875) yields -0.03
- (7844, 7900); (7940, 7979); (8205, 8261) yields 0.02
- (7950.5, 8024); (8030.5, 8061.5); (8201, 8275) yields -0.05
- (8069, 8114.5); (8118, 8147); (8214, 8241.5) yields 0.04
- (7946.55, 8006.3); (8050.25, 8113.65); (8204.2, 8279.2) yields -0.02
